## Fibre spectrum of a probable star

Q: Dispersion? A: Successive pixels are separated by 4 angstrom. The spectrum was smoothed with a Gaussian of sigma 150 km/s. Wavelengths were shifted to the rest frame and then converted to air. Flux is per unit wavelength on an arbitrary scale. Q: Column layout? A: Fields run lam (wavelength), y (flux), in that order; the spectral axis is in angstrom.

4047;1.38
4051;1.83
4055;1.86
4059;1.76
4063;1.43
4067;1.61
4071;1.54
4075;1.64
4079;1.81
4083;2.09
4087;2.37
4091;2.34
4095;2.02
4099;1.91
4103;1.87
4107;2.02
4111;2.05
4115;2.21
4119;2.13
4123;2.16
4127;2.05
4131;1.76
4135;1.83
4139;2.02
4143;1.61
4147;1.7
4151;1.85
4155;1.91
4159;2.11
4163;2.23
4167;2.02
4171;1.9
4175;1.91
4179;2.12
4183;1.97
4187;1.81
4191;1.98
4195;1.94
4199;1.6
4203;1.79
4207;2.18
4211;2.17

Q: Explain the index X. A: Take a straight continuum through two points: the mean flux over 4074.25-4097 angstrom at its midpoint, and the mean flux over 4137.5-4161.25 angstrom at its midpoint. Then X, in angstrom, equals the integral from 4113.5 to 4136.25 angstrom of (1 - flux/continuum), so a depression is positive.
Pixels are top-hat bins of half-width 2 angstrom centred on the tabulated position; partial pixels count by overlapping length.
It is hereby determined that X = -0.9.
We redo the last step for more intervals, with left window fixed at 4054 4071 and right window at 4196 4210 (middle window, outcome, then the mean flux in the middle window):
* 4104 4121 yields -3.6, 2.09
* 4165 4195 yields -1.8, 1.96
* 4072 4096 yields -5.0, 2.02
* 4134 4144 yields -0.4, 1.84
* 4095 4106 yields -1.4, 1.93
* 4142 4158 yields -0.1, 1.8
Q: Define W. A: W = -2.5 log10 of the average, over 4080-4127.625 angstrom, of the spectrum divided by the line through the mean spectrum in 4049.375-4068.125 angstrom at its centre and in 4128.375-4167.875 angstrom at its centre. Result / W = -0.17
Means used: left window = 1.7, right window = 1.9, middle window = 2.1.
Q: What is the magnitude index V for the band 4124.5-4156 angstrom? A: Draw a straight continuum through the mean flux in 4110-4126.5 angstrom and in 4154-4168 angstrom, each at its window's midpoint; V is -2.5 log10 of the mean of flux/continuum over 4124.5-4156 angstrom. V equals 0.145 mag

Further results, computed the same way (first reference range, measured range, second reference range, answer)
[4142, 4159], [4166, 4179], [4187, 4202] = -0.080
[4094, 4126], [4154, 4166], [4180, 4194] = -0.063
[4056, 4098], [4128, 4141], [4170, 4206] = -0.002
